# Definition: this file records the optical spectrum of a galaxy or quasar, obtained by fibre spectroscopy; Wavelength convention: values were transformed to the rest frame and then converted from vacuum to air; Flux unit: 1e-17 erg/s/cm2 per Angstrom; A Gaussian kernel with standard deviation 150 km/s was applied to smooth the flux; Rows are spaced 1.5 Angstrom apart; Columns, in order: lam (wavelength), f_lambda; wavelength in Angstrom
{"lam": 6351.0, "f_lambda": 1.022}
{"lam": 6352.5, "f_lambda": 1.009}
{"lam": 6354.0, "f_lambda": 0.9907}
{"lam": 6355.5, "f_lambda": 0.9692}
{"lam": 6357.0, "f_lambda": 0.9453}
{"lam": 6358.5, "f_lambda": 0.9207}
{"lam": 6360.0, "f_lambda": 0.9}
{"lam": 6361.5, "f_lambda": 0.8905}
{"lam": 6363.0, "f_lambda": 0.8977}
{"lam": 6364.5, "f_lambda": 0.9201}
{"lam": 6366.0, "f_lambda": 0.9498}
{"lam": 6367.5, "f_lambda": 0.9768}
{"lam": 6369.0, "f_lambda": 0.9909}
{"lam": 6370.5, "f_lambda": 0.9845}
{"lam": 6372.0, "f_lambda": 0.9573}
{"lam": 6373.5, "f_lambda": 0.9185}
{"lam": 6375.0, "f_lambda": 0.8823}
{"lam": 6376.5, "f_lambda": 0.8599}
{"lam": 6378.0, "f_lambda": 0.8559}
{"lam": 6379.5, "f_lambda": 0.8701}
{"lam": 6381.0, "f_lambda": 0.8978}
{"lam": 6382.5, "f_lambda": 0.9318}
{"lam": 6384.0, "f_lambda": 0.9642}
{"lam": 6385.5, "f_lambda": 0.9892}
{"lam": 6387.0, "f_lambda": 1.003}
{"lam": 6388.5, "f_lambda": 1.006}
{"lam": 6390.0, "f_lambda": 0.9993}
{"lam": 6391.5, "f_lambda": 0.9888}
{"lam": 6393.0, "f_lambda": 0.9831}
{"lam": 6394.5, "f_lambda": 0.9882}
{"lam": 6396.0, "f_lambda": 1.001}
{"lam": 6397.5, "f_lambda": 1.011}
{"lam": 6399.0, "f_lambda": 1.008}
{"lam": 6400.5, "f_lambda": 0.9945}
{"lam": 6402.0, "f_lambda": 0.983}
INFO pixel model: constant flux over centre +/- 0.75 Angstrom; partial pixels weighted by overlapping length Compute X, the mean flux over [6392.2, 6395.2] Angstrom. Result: 0.986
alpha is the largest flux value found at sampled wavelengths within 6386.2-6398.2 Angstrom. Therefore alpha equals 1.011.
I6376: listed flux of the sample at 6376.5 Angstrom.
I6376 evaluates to 0.8599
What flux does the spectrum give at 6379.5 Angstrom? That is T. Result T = 0.8701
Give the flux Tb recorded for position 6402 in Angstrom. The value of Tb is 0.983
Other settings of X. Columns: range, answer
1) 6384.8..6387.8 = 0.996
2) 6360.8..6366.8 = 0.915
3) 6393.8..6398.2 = 1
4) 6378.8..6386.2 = 0.931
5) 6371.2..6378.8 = 0.895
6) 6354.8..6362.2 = 0.925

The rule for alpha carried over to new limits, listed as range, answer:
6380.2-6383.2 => 0.9318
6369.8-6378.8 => 0.9845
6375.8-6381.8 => 0.8978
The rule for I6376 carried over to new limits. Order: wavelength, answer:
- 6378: 0.8559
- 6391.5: 0.9888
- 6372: 0.9573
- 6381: 0.8978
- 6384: 0.9642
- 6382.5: 0.9318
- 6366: 0.9498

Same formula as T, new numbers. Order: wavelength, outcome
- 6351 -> 1.022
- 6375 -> 0.8823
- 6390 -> 0.9993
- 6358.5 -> 0.9207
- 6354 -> 0.9907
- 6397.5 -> 1.011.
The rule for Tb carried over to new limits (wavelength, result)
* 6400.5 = 0.9945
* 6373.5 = 0.9185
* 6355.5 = 0.9692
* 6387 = 1.003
